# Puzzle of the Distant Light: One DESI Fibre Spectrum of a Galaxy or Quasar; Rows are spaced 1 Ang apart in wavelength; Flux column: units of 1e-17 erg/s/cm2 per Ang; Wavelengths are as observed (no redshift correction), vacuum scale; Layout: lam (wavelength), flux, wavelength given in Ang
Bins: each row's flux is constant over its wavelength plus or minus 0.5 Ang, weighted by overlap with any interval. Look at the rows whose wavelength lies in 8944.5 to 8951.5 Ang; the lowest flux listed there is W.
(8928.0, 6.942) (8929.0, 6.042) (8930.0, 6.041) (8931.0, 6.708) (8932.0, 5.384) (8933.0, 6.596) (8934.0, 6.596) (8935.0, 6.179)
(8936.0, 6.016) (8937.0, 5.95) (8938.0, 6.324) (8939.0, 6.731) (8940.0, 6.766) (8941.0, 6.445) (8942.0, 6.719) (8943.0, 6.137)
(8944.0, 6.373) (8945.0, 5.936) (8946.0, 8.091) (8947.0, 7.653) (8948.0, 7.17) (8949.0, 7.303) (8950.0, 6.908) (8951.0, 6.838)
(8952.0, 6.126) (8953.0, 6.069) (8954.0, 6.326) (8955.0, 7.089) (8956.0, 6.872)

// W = 5.936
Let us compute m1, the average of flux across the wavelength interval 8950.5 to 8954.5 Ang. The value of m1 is 6.34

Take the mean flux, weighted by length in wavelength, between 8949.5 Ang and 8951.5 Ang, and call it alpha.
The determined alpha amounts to 6.87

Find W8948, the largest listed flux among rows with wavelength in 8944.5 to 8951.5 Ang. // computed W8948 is 8.091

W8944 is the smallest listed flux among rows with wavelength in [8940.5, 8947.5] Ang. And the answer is 5.936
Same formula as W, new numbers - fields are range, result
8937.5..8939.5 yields 6.324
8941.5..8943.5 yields 6.137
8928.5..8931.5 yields 6.041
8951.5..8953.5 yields 6.069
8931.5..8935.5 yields 5.384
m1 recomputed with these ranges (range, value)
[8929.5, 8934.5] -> 6.27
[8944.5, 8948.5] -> 7.21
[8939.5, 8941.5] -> 6.61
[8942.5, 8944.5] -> 6.25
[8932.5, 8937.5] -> 6.27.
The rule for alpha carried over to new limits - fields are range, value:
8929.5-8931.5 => 6.37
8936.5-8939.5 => 6.33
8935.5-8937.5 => 5.98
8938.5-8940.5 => 6.75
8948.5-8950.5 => 7.11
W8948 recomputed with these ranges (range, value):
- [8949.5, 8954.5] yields 6.908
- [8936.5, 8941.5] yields 6.766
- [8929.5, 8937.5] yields 6.708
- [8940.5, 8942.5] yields 6.719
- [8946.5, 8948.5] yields 7.653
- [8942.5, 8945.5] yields 6.373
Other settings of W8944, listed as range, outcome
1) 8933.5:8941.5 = 5.95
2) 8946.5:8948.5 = 7.17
